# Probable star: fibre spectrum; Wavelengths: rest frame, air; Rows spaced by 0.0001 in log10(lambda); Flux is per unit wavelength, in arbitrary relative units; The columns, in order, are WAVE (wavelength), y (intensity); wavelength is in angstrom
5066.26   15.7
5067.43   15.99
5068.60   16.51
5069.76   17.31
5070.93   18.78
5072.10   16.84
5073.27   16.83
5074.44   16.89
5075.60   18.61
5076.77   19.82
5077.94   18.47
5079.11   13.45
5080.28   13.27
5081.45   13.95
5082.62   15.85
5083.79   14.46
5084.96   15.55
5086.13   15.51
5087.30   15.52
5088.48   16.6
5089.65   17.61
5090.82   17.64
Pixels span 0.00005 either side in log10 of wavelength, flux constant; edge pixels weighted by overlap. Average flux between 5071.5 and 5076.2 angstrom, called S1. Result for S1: 17.3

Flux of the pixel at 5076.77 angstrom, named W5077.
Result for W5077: 19.82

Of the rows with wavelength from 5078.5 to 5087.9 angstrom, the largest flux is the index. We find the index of 15.85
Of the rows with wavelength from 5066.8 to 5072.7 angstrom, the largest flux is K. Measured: 18.78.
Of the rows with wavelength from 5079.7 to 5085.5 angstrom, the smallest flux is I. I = 13.27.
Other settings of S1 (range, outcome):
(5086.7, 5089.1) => 16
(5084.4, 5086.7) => 15.5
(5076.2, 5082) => 15.8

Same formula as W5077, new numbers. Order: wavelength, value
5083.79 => 14.46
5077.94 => 18.47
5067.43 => 15.99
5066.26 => 15.7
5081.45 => 13.95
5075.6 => 18.61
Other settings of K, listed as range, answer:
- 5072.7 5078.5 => 19.82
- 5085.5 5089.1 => 16.6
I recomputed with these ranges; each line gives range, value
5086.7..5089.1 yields 15.52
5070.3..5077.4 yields 16.83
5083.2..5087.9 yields 14.46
